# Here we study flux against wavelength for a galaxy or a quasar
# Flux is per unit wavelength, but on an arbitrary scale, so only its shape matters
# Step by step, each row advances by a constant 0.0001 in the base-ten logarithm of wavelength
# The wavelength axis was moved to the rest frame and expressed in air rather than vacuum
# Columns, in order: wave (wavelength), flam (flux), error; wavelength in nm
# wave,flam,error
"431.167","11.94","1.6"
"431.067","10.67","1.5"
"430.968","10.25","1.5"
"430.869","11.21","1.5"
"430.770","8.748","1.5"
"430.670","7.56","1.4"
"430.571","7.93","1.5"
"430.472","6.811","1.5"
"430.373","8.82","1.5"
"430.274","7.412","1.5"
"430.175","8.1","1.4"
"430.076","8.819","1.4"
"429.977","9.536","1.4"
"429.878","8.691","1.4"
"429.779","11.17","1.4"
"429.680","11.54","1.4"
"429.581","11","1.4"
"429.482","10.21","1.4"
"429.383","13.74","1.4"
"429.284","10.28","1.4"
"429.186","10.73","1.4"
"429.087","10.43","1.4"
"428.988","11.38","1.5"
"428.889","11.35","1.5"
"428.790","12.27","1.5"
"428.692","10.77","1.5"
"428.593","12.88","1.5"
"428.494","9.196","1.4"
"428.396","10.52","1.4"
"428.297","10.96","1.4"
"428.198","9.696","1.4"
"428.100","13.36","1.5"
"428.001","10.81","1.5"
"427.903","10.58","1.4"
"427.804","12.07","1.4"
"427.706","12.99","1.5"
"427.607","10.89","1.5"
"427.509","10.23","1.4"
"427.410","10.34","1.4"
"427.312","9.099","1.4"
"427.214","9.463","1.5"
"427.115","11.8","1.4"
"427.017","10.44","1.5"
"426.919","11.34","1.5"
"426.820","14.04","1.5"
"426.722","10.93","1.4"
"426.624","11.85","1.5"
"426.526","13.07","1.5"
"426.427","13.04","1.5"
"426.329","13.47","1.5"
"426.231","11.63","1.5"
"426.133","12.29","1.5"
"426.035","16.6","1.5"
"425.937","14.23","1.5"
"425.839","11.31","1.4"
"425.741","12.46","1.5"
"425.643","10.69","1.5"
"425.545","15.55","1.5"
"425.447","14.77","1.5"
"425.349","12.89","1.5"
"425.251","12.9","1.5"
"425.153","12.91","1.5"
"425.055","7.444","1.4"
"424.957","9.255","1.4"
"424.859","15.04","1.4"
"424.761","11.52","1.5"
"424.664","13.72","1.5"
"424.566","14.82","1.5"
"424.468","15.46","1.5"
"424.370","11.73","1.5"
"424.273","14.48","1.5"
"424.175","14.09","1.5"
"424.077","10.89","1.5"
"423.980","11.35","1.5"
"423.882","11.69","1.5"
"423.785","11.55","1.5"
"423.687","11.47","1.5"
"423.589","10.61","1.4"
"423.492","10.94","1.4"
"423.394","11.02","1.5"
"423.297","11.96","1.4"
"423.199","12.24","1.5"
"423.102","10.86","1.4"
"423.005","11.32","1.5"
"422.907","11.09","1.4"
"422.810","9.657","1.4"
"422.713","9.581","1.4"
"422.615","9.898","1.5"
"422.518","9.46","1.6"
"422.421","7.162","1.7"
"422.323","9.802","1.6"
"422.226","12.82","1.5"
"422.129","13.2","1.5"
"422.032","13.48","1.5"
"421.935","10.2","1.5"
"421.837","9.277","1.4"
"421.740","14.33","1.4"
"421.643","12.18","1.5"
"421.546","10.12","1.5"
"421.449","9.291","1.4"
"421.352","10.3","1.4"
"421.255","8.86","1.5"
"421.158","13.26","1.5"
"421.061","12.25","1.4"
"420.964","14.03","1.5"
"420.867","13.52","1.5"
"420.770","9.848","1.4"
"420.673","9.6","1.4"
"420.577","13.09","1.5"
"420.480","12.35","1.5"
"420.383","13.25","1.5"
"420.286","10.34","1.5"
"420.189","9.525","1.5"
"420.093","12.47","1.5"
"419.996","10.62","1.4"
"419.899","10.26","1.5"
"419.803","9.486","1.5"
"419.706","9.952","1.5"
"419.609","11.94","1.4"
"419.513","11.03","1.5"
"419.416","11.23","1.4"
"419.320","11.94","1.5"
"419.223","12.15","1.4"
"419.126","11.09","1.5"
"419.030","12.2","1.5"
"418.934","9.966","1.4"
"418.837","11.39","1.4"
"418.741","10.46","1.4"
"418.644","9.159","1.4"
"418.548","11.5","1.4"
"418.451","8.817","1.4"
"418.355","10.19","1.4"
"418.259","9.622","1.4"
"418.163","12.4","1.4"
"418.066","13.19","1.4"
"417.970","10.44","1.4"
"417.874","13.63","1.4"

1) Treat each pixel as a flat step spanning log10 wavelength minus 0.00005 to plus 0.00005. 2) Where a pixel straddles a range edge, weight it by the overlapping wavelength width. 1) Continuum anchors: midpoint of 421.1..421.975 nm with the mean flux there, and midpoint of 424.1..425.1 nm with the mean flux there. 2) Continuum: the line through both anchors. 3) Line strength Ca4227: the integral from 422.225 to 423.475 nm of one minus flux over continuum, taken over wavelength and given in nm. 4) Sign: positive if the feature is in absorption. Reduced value 0.13 nm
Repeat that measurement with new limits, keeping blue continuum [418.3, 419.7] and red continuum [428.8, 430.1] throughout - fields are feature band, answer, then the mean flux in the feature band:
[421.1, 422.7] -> 0.00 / 10.8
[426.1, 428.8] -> -0.16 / 11.4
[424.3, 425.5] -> -0.21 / 12.7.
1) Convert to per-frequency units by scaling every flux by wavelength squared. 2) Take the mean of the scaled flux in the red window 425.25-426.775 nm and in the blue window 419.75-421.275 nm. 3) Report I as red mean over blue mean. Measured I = 1.16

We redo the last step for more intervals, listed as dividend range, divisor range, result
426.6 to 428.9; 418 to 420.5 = 1.06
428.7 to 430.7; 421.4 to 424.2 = 0.93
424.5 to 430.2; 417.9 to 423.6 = 1.08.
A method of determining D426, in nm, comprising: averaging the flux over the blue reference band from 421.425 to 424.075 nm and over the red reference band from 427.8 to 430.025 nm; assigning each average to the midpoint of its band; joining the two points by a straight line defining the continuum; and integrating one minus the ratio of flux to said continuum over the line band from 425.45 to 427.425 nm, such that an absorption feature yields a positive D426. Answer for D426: -0.23 nm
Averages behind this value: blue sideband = 11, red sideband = 11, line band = 12.3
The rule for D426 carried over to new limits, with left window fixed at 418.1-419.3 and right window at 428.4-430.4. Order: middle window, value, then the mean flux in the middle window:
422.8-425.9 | -0.45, 12.2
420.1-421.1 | -0.10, 11.8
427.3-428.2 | -0.06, 11.2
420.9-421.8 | -0.08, 11.6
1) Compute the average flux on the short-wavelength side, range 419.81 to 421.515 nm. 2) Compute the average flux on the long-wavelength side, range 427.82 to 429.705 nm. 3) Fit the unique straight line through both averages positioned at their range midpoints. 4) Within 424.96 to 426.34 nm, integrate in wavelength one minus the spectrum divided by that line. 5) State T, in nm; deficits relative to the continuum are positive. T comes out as -0.18 nm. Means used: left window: 11.3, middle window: 12.7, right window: 11.2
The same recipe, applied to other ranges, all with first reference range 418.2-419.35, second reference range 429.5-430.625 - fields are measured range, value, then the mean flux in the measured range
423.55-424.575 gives -0.262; 12.5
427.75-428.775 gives -0.195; 11.1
